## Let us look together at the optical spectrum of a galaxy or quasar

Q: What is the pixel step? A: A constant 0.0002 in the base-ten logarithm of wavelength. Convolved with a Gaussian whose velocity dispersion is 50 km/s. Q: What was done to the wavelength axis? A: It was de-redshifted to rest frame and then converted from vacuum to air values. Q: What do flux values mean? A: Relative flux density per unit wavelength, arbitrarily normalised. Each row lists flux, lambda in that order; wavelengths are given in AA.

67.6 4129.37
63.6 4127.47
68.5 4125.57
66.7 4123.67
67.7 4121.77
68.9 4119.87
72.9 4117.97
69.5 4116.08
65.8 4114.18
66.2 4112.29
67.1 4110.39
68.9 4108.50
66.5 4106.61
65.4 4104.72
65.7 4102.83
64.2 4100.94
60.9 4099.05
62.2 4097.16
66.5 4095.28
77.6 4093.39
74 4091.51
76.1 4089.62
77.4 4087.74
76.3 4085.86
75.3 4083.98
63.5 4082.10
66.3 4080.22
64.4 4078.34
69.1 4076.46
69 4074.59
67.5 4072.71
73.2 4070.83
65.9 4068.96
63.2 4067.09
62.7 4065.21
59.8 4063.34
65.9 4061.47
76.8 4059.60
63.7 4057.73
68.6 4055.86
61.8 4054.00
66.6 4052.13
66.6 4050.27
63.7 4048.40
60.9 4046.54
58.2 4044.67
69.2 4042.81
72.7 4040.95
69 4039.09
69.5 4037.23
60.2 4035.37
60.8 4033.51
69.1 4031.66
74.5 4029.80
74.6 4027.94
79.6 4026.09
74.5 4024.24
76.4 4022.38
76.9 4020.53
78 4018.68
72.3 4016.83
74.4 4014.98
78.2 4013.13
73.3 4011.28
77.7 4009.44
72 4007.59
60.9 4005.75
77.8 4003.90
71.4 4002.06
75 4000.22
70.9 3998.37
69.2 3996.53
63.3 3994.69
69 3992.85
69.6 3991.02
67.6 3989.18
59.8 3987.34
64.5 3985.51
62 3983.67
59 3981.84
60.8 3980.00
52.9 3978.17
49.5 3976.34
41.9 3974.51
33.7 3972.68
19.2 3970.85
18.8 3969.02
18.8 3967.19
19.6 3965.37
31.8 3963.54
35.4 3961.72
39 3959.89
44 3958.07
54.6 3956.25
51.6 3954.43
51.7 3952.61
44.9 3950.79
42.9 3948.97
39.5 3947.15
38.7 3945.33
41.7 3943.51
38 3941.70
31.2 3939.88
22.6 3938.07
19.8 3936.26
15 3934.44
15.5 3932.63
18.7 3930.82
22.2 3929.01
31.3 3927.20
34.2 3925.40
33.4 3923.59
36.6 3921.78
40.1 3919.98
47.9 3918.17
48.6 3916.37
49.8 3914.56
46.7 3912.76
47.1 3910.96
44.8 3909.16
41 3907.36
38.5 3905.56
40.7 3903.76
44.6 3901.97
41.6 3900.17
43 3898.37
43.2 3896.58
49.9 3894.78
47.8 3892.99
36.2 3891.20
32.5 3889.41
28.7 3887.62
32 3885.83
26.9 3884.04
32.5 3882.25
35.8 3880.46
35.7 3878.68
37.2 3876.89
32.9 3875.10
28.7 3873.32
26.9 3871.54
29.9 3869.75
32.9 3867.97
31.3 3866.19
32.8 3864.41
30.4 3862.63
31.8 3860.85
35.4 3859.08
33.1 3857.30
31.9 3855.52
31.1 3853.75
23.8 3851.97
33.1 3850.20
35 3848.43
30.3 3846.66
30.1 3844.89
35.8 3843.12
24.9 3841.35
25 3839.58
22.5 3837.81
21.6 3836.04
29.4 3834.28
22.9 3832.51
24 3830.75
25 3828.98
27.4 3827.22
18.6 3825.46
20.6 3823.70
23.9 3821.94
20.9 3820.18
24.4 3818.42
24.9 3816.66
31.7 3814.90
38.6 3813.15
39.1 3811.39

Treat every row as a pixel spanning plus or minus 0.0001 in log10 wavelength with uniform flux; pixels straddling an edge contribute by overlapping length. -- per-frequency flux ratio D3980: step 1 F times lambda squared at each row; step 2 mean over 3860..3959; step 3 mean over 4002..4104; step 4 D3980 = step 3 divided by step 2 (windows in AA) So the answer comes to 2.0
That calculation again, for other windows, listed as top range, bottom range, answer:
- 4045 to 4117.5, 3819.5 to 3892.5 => 2.56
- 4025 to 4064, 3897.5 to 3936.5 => 1.96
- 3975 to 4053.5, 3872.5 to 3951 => 1.98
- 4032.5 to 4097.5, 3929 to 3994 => 1.73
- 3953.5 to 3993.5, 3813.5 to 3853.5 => 1.89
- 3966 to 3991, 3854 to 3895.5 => 1.49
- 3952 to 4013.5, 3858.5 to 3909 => 1.61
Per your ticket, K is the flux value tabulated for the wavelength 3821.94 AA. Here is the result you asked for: 23.9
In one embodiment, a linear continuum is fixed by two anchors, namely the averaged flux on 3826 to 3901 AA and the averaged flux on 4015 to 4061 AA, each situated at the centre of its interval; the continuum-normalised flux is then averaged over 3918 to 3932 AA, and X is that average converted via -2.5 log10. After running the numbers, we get 0.37 mag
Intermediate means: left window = 31.9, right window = 69.4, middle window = 31.9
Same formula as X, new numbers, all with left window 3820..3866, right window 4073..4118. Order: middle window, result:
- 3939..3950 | 0.15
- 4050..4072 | -0.05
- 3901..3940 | 0.14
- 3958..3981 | 0.34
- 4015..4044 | -0.23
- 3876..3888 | 0.04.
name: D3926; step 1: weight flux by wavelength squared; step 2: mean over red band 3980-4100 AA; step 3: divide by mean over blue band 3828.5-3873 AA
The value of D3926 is 2.6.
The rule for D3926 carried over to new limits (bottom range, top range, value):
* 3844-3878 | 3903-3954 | 1.20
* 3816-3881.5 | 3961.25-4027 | 2.26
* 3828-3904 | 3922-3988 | 1.21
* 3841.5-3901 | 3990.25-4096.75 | 2.25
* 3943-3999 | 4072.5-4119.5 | 1.52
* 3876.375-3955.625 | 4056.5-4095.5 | 2.01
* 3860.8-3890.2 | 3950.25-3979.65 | 1.27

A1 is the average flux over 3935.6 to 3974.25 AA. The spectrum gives 35.3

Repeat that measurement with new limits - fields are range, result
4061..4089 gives 68.1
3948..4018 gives 55.4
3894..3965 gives 38.3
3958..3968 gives 30.5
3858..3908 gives 35.7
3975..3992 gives 60.2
